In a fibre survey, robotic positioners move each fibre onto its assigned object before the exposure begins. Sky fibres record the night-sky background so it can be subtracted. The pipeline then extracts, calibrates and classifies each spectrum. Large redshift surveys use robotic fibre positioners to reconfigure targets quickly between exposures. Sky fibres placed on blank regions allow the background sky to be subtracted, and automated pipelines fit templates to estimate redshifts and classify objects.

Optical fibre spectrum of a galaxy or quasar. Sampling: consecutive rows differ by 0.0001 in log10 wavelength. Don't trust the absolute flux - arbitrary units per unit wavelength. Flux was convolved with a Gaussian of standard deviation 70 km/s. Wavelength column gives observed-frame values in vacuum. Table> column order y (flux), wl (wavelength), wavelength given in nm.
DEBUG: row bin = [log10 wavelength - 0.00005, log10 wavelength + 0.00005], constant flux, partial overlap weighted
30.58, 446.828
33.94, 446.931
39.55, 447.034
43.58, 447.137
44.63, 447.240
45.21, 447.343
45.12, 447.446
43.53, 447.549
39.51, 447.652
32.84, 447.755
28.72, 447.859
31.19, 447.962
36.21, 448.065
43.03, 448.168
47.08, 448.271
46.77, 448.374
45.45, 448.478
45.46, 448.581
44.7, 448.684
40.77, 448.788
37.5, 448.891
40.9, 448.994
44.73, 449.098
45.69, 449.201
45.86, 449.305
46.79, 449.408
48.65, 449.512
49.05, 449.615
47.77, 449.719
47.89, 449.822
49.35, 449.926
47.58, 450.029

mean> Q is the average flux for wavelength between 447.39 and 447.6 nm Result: 44.4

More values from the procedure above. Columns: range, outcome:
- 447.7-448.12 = 32.4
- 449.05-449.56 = 46.3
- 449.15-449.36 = 45.8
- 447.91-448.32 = 39.4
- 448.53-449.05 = 41.9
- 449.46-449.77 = 48.5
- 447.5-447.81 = 38.4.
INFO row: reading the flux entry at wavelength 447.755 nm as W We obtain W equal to 32.84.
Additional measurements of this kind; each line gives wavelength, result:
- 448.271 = 47.08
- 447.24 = 44.63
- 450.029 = 47.58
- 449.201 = 45.69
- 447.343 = 45.21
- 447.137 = 43.58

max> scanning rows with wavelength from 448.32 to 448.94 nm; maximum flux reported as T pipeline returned 46.77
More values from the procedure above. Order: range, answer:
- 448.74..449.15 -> 44.73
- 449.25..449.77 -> 49.05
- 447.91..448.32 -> 47.08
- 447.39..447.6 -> 45.12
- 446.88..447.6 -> 45.21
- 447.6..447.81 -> 39.51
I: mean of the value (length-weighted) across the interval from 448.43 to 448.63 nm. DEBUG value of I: 45.5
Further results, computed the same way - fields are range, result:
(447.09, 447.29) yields 44.1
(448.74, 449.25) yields 42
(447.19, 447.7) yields 43.6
